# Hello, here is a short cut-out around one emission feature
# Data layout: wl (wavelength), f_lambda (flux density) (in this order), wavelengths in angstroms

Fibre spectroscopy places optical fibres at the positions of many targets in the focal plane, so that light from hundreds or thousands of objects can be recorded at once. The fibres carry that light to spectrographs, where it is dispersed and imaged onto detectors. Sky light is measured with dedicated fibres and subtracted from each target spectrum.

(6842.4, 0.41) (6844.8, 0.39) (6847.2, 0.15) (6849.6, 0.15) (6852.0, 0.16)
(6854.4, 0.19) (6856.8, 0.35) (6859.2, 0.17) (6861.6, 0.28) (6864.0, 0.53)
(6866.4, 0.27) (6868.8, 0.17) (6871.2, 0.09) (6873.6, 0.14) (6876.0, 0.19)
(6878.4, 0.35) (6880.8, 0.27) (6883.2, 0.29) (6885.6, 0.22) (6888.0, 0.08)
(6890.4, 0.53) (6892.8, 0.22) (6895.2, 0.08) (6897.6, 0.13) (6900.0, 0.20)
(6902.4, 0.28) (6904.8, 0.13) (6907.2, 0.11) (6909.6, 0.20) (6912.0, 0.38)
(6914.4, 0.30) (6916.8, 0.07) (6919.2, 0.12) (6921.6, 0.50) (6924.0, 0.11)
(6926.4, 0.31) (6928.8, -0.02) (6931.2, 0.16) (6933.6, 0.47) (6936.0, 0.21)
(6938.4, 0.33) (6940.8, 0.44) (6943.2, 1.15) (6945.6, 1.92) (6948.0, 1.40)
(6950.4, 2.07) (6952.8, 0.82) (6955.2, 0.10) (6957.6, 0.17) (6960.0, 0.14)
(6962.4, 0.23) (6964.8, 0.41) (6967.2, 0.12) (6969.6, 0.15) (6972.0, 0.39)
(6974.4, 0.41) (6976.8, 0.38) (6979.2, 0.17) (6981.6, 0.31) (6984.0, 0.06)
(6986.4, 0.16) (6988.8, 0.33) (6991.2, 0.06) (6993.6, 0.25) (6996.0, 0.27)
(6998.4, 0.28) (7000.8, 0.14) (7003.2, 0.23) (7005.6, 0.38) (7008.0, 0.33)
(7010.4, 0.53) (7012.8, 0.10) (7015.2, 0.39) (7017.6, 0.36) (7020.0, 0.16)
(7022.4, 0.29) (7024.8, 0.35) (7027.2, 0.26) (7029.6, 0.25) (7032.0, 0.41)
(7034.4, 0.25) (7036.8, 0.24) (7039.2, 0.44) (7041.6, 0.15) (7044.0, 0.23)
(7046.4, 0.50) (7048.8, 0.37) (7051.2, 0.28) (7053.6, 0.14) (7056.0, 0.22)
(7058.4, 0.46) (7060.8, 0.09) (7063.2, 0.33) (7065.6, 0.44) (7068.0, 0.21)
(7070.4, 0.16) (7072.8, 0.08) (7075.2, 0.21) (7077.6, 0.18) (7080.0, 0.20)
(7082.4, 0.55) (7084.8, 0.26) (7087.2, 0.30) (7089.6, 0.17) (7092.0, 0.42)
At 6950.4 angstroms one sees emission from [O II]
